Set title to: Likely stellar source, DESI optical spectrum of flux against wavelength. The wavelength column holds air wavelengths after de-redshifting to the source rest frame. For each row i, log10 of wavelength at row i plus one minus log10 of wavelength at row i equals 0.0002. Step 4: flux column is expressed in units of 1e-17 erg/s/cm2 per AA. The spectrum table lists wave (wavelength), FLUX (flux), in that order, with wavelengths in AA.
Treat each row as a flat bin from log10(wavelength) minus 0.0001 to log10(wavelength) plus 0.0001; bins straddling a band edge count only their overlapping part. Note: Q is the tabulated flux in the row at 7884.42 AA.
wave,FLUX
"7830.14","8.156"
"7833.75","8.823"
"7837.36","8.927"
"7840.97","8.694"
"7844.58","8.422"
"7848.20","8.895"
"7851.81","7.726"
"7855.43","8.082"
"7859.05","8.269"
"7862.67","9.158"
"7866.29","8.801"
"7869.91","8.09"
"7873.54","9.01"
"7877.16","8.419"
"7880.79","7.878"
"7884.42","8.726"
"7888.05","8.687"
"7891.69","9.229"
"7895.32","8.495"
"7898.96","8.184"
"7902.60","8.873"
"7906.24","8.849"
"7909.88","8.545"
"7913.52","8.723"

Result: 8.726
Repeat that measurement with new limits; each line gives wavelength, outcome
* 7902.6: 8.873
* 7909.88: 8.545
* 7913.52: 8.723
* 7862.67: 9.158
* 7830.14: 8.156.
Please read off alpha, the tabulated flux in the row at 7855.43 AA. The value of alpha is 8.082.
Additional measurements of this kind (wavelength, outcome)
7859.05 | 8.269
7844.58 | 8.422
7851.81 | 7.726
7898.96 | 8.184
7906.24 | 8.849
